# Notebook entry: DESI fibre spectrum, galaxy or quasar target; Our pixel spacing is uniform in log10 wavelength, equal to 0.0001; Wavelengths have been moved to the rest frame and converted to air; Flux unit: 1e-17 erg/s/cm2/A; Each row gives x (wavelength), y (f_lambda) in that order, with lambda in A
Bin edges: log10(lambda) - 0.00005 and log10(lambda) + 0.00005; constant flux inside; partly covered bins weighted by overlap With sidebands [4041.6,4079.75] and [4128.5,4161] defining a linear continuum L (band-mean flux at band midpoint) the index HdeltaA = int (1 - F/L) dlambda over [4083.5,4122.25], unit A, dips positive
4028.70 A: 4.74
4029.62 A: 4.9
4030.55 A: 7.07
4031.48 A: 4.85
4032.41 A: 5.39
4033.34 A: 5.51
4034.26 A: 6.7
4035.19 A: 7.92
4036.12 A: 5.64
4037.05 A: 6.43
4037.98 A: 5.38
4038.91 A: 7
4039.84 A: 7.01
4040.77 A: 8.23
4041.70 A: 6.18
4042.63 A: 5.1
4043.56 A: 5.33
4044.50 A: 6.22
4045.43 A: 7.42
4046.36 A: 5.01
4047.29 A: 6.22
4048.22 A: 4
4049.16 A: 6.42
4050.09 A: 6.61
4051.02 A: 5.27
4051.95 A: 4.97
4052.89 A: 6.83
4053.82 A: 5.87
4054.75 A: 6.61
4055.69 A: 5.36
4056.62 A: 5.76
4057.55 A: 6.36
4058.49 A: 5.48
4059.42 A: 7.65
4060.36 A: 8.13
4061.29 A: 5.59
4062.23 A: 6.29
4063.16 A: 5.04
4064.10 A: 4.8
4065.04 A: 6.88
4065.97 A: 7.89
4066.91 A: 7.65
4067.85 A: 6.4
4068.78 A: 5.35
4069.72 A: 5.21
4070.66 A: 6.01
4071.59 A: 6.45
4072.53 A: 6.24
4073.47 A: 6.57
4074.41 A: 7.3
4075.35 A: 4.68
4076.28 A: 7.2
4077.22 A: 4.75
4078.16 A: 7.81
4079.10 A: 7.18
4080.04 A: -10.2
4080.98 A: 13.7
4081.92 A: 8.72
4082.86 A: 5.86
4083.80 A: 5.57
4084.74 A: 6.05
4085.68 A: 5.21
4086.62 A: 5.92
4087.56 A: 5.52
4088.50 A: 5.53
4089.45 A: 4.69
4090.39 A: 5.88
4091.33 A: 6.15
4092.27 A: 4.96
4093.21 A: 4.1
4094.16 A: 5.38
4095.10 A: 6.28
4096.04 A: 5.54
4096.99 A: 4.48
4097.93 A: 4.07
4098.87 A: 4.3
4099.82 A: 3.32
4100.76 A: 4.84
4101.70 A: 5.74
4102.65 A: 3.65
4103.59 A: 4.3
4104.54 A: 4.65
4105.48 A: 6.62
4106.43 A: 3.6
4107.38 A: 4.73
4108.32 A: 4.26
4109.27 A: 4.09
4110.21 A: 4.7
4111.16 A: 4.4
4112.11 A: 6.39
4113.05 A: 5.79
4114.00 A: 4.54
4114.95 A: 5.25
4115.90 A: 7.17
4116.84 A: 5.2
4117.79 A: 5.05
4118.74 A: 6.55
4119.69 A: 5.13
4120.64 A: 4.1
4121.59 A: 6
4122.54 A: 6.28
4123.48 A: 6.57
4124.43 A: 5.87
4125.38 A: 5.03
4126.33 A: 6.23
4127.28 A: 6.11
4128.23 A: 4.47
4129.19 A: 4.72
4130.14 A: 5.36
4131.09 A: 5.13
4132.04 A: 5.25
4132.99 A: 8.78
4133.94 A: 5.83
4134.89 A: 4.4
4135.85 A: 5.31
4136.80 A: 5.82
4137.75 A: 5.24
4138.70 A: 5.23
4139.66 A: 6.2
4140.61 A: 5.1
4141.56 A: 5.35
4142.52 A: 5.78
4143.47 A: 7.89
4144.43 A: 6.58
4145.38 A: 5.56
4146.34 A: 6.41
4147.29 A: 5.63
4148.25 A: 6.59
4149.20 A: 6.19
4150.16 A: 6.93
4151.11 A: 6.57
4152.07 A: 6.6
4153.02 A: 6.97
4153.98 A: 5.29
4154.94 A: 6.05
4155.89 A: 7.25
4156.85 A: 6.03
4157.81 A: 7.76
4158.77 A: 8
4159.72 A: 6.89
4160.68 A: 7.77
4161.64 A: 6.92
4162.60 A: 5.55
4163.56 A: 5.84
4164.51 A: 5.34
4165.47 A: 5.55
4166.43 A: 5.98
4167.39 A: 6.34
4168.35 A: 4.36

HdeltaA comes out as 6.4 A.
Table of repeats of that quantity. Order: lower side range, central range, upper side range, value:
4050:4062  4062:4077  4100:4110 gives -1.2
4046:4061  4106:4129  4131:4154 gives 2.8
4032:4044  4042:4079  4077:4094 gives -1.7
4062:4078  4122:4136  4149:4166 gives 1.6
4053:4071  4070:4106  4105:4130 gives 2.7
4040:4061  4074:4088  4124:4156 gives 0.9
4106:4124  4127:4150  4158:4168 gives 0.1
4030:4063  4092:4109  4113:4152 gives 3.5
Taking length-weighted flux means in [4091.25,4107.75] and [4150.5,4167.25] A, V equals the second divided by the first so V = 1.36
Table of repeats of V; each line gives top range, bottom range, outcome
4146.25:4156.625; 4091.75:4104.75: 1.36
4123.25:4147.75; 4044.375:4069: 0.93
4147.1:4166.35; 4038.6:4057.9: 1.07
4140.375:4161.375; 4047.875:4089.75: 1.10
